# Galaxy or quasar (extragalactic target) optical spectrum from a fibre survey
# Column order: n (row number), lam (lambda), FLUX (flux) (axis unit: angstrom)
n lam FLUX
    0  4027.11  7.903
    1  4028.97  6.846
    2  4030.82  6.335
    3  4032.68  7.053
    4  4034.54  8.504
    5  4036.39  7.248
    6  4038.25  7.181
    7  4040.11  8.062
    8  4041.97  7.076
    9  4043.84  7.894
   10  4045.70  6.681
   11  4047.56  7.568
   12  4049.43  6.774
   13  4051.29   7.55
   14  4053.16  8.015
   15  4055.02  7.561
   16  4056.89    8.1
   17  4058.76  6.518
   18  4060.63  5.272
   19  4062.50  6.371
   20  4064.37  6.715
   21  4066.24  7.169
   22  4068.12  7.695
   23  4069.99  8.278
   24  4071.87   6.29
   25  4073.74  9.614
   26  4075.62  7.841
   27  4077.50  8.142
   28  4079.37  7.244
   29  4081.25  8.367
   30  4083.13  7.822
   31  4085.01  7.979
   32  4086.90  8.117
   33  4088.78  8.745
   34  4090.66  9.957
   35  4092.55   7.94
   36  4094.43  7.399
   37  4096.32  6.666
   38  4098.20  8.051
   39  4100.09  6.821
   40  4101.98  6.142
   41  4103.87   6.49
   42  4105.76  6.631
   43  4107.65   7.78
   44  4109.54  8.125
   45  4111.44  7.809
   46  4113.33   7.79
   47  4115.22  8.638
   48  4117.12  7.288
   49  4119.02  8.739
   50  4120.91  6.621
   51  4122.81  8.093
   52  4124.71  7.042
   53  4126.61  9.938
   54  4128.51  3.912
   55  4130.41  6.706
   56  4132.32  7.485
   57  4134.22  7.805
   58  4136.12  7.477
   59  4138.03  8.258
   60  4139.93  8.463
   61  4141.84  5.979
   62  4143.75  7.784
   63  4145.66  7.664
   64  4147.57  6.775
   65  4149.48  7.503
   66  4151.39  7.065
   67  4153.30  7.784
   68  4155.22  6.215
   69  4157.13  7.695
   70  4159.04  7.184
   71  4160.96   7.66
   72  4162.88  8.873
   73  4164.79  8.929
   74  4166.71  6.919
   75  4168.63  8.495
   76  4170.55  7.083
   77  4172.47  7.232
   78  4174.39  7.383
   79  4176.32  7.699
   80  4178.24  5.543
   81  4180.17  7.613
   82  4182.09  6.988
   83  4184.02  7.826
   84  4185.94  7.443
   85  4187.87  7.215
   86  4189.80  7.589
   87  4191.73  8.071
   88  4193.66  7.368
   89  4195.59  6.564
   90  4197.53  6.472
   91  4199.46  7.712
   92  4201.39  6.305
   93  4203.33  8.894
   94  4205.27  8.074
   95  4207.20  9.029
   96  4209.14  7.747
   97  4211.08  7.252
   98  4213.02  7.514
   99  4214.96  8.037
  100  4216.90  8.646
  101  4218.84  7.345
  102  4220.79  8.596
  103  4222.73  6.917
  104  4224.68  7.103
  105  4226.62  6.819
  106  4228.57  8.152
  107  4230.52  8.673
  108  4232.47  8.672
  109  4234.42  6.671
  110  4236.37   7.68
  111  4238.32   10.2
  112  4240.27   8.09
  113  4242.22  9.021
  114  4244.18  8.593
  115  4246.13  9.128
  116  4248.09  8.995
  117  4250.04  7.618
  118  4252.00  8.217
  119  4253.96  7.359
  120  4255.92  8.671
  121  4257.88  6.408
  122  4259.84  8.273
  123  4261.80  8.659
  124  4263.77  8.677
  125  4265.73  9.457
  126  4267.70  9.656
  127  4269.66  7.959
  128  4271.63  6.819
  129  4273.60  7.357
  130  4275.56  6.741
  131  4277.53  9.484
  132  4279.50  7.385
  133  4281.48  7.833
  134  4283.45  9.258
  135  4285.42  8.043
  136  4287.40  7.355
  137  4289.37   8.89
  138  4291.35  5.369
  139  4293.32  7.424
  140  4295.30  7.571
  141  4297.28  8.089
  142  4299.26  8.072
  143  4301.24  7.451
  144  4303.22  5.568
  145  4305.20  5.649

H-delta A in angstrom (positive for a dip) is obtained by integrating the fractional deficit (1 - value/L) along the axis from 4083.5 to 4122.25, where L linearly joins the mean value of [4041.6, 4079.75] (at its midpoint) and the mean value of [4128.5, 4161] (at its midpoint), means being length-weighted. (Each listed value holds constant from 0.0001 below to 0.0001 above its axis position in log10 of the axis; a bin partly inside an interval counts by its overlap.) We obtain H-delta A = -2.0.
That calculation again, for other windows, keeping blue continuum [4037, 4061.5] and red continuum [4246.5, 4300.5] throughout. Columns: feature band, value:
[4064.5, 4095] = -2.7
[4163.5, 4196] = 1.0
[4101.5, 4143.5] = 0.3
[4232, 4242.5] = -0.6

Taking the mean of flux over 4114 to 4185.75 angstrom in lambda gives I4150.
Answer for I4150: 7.47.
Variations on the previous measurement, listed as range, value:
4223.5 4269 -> 8.29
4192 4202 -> 6.99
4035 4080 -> 7.38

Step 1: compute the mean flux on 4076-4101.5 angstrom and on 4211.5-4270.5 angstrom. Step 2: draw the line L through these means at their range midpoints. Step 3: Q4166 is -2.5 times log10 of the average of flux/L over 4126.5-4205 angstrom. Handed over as 0.09 mag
